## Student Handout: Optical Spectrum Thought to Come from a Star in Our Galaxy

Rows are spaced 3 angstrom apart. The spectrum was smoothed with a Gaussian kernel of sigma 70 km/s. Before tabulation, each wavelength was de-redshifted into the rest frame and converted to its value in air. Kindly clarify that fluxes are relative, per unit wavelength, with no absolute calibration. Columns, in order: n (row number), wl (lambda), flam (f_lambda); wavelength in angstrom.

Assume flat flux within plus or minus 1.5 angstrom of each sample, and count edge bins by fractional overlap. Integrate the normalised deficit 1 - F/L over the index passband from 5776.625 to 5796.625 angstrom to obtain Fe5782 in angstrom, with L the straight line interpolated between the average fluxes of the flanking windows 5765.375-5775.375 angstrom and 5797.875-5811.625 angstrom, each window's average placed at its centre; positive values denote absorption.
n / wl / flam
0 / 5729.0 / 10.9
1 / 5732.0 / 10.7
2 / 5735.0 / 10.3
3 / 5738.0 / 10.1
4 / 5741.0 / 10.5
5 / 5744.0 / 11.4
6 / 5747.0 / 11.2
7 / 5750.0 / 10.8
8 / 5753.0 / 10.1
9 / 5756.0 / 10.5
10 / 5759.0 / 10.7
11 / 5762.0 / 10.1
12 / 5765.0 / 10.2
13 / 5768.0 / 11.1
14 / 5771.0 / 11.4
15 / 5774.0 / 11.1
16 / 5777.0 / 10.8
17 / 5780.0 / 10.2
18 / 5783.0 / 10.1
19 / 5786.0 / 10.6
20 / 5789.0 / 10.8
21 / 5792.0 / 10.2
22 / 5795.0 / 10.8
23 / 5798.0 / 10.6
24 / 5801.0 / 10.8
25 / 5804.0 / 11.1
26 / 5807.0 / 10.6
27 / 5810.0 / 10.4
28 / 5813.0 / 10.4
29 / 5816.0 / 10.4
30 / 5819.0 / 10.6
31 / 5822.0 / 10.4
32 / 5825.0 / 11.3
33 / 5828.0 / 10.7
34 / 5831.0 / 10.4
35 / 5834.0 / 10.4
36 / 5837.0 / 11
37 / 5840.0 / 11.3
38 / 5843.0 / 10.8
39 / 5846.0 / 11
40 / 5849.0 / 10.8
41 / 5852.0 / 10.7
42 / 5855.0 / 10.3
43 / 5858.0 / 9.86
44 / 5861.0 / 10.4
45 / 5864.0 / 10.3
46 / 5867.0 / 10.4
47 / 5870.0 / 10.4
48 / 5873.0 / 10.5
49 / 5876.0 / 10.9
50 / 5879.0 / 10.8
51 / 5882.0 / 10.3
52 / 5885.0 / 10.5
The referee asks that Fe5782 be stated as 0.8 angstrom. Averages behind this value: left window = 11.1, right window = 10.7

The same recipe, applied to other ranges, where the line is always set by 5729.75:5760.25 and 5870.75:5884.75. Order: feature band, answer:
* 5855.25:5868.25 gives 0.4 angstrom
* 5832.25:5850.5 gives -0.5 angstrom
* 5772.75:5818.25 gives 0.1 angstrom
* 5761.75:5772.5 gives -0.1 angstrom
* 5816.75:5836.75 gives -0.1 angstrom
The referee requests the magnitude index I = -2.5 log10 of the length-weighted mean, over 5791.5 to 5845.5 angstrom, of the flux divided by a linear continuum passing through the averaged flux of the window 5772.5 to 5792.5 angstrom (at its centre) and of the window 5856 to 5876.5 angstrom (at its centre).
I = -0.02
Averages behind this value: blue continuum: 10.6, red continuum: 10.4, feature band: 10.7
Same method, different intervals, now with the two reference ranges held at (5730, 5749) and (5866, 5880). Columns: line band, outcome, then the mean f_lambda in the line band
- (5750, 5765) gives 0.03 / 10.4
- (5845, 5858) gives 0.00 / 10.6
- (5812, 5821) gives 0.02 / 10.5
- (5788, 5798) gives 0.01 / 10.6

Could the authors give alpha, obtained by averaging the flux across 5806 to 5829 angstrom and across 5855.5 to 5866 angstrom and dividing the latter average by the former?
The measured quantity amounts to 1.0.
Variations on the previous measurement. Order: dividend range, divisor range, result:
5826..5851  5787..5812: 1.01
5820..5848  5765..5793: 1.01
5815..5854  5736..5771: 1.01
